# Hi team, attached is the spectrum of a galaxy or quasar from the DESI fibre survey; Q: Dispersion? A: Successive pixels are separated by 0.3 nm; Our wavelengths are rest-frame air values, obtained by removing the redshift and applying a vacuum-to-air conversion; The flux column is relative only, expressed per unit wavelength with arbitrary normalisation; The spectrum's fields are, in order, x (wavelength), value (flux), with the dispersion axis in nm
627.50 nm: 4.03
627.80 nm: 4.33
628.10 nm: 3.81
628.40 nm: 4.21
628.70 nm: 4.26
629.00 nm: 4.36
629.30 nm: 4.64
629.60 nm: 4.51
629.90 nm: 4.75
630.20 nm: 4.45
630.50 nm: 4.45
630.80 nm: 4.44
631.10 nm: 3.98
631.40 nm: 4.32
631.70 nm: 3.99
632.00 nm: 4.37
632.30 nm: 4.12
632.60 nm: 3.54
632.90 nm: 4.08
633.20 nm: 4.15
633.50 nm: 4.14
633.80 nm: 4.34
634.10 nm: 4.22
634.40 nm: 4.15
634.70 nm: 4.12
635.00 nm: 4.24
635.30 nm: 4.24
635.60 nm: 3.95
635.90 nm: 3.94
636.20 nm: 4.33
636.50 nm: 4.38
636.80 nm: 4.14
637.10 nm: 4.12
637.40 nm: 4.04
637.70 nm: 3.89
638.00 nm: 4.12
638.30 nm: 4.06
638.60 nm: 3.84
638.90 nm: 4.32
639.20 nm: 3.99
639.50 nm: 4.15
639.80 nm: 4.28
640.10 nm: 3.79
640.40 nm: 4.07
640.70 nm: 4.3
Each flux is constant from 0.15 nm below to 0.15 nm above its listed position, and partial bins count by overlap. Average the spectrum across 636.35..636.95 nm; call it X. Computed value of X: 4.26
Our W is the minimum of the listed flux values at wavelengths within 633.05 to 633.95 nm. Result 4.14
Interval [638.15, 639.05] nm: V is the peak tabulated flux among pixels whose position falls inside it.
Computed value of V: 4.32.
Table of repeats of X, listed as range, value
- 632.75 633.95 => 4.18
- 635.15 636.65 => 4.17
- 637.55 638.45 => 4.02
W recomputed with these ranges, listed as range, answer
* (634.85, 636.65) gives 3.94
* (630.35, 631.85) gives 3.98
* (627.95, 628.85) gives 3.81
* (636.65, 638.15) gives 3.89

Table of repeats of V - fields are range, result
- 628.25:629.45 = 4.64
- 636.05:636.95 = 4.38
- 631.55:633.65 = 4.37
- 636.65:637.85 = 4.14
